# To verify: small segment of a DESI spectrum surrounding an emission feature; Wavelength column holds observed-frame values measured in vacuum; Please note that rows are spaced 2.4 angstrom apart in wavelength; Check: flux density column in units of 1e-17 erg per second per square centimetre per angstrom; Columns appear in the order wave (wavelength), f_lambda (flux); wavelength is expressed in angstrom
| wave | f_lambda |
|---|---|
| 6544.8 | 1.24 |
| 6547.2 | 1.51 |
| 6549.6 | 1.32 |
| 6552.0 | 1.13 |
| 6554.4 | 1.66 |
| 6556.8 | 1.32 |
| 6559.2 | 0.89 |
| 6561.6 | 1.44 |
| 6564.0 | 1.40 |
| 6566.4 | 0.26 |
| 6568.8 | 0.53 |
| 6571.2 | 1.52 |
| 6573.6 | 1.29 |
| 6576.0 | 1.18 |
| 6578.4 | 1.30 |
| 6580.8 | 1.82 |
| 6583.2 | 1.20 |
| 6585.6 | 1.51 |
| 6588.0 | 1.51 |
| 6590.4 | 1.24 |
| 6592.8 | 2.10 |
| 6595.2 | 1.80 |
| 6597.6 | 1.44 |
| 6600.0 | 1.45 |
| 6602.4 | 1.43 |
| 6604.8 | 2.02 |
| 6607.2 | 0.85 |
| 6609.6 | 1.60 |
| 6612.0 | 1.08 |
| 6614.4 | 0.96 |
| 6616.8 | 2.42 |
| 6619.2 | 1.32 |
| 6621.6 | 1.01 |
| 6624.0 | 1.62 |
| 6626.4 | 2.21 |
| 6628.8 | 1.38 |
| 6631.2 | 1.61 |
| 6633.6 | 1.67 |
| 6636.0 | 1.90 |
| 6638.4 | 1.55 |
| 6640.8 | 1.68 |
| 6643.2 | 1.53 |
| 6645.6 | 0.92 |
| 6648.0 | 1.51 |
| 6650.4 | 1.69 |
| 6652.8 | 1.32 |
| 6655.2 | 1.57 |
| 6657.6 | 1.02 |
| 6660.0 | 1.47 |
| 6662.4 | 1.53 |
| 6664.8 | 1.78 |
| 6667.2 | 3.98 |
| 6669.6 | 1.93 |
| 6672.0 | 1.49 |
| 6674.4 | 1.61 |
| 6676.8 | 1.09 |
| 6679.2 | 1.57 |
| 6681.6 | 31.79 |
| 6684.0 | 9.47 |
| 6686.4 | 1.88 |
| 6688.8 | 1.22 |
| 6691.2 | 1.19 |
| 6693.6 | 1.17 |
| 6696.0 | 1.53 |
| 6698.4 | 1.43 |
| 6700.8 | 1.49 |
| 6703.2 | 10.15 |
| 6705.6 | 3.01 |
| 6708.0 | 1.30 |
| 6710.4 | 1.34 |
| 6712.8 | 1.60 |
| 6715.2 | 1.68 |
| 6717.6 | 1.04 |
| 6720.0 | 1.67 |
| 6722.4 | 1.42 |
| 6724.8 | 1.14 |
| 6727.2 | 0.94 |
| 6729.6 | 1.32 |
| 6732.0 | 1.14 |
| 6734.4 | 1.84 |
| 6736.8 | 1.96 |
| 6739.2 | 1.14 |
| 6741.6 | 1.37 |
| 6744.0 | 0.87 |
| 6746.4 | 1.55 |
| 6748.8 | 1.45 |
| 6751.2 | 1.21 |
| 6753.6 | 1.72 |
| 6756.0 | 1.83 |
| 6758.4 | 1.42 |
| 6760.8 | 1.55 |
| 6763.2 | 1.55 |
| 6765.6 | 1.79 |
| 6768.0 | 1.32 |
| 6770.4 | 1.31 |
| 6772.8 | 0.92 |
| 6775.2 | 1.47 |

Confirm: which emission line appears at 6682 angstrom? Halpha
